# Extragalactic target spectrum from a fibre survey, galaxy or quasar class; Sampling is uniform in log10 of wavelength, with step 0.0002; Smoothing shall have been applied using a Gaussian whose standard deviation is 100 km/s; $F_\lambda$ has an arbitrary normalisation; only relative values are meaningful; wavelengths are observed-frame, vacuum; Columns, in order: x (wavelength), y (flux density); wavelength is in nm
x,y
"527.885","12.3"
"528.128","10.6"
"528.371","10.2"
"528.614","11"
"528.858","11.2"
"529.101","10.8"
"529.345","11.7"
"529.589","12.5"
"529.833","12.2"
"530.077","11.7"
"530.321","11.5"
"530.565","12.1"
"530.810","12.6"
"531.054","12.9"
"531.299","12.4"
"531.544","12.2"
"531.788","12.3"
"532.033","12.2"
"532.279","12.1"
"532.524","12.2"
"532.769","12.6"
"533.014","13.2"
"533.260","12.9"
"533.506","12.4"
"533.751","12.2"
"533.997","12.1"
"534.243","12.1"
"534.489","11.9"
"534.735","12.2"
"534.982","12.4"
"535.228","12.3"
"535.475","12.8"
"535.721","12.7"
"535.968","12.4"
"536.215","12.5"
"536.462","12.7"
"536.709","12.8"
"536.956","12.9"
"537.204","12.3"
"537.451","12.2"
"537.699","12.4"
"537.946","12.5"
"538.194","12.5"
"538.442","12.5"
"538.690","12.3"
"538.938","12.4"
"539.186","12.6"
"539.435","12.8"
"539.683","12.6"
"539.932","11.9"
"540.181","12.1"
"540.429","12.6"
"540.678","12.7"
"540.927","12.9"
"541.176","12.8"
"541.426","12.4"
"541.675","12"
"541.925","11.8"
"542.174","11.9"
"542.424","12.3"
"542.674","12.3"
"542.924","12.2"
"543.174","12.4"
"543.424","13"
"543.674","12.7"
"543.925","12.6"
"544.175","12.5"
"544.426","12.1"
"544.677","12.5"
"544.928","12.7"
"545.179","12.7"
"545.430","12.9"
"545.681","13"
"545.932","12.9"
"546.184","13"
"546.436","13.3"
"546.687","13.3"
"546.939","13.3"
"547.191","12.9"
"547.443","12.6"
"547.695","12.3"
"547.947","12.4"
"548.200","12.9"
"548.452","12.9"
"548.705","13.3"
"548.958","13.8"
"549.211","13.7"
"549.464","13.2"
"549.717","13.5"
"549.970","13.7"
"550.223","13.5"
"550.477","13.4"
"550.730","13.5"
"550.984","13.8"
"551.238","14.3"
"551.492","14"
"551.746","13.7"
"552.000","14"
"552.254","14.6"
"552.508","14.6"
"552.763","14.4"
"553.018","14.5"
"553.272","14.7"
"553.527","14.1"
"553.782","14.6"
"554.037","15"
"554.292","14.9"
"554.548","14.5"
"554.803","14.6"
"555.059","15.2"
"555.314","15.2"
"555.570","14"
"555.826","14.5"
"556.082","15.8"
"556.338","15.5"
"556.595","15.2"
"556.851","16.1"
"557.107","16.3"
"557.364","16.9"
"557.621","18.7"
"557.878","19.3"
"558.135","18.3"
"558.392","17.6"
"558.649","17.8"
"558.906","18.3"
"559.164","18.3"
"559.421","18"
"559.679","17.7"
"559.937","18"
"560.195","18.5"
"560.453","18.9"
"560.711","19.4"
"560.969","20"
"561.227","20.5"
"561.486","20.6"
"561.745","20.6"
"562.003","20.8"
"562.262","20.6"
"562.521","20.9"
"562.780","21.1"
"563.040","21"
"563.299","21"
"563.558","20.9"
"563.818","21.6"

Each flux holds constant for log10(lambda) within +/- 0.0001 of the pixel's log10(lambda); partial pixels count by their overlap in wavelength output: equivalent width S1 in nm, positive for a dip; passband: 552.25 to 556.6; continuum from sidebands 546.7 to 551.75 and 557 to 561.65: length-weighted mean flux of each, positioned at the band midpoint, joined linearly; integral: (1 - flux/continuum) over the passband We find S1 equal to 0.33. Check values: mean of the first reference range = 13.3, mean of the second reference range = 18.5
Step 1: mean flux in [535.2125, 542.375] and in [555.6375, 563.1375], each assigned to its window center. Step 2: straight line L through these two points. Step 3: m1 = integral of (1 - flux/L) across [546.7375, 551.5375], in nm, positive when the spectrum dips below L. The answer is 0.67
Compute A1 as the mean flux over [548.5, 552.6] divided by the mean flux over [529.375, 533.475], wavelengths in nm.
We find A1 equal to 1.12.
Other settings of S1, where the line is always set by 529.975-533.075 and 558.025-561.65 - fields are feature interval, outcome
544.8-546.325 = 0.26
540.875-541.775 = 0.12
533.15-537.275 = 0.21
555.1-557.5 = 0.33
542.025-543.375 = 0.23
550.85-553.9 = 0.49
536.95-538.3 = 0.12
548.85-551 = 0.38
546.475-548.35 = 0.36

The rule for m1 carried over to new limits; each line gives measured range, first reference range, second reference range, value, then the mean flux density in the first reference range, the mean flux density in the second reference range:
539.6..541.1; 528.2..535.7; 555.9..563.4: 0.172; 12.1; 18.6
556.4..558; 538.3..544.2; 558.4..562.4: 0.092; 12.4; 19.2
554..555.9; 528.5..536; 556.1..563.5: 0.310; 12.2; 18.8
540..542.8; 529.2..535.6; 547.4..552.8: 0.129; 12.3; 13.6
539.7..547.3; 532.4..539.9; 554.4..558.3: 0.646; 12.5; 16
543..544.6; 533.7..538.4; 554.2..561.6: 0.179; 12.4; 17.2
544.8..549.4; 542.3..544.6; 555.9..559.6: 0.227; 12.5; 17.3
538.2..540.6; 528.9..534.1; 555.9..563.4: 0.272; 12.2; 18.6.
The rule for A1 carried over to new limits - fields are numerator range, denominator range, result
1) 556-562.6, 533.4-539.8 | 1.48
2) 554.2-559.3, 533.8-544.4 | 1.32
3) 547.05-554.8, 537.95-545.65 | 1.11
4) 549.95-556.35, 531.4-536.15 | 1.16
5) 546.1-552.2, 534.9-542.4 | 1.07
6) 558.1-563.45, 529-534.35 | 1.59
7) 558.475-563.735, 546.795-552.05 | 1.47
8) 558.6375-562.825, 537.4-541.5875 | 1.56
